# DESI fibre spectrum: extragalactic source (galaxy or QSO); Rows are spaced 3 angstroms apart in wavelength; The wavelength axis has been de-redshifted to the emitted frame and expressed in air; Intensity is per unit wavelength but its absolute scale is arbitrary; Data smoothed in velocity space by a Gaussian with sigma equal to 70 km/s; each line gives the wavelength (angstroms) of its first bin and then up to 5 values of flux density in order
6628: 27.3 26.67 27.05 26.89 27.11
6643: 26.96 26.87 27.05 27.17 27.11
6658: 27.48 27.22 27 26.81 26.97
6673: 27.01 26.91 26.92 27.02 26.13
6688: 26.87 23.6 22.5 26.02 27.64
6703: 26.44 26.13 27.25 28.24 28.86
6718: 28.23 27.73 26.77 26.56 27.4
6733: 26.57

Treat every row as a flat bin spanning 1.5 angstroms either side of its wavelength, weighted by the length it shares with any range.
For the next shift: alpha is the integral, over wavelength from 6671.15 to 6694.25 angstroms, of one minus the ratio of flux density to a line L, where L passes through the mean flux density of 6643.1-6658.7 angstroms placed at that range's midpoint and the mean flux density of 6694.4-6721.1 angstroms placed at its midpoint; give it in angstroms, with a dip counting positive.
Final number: 0.9 angstroms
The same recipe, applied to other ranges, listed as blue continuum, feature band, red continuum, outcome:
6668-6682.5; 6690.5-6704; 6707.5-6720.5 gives 1.1 angstroms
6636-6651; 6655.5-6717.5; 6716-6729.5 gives 1.2 angstroms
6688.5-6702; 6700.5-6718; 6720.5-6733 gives -1.0 angstroms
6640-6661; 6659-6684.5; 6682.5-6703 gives -0.6 angstroms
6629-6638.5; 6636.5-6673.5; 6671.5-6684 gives -0.2 angstroms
